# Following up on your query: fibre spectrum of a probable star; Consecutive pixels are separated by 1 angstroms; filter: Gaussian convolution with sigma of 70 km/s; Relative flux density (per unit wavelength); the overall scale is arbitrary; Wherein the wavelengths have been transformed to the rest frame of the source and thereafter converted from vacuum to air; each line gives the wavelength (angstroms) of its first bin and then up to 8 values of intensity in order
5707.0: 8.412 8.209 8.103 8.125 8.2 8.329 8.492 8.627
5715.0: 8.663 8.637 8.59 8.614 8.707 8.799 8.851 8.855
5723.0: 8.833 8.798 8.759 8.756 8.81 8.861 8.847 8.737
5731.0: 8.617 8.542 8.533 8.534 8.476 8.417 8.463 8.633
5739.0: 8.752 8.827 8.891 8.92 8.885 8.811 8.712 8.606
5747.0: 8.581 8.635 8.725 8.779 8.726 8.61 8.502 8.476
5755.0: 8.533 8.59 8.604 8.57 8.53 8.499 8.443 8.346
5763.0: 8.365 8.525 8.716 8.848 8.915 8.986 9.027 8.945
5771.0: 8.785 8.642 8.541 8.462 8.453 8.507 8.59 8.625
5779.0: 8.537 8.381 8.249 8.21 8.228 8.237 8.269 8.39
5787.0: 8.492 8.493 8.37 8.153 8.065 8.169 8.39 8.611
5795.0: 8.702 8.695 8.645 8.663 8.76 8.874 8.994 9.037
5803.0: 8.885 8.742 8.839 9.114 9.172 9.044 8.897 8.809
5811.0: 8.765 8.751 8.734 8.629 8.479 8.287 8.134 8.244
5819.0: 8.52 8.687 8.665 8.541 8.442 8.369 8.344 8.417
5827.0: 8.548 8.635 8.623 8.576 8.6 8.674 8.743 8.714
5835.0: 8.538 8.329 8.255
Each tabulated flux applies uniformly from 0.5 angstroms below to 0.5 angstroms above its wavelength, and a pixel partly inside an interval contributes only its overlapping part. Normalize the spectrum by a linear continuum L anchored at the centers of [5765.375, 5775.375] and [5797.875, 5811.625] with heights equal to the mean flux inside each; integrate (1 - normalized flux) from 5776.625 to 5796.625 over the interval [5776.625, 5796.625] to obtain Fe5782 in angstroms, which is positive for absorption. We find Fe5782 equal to 1.0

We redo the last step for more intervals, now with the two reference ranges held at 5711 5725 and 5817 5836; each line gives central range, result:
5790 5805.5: -0.16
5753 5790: 0.28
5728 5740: 0.04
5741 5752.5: -0.14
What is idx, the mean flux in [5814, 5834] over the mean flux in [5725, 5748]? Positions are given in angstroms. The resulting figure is 0.98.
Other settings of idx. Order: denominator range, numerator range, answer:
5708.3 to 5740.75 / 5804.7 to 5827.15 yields 1.00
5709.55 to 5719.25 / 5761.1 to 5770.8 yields 1.03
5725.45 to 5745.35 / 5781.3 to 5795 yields 0.96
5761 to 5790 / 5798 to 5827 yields 1.02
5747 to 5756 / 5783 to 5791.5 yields 0.96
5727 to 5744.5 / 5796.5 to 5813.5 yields 1.02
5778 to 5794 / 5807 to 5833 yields 1.03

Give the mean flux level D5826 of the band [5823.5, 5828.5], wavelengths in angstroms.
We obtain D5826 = 8.46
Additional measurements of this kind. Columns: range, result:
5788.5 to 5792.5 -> 8.19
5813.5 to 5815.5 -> 8.55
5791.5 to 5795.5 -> 8.47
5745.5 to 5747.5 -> 8.59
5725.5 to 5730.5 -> 8.8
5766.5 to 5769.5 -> 8.98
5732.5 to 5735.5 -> 8.51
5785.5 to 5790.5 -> 8.38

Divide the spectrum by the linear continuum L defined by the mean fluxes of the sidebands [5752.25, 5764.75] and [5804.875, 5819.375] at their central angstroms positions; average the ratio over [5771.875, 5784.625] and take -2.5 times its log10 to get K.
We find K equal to 0.02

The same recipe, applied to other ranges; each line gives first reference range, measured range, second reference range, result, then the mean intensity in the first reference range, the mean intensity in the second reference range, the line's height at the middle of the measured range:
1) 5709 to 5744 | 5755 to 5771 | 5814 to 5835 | -0.007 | 8.65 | 8.52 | 8.6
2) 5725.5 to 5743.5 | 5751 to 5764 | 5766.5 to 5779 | 0.023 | 8.69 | 8.7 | 8.7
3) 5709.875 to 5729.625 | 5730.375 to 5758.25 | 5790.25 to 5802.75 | 0.002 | 8.67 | 8.63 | 8.66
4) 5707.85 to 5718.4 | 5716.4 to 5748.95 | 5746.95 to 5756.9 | -0.024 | 8.42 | 8.62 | 8.52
